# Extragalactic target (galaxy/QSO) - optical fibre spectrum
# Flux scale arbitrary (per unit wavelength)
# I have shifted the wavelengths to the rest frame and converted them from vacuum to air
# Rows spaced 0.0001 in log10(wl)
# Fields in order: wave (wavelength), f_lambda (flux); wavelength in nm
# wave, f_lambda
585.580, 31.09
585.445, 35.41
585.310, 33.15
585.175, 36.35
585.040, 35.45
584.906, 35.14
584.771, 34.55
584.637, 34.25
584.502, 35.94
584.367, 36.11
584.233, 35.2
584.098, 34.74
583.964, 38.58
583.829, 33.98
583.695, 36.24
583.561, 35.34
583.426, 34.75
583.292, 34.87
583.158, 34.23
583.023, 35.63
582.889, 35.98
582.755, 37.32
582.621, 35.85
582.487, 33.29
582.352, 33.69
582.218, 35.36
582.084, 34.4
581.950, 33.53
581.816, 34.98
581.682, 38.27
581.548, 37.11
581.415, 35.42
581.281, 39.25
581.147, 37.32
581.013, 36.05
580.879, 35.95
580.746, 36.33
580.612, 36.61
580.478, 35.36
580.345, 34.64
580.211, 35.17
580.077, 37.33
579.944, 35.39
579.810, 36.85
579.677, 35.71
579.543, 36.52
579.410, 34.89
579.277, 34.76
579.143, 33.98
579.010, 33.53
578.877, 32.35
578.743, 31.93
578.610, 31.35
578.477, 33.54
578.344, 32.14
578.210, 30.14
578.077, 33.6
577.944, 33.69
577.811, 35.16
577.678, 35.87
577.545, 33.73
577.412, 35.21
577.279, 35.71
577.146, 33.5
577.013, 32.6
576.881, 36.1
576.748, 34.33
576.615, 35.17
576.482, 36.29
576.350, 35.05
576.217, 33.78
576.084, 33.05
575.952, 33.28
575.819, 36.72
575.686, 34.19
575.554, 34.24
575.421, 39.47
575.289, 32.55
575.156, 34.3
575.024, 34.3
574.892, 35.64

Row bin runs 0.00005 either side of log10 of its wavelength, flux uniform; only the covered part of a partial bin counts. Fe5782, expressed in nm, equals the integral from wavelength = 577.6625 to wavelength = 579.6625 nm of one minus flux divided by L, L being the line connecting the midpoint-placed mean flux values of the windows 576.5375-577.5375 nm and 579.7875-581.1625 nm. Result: 0.10 nm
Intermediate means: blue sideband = 34.6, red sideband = 36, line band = 33.6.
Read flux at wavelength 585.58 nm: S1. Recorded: 31.09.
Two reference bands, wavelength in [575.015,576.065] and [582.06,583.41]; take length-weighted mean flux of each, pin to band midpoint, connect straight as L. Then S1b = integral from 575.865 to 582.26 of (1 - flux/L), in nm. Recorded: 0.019 nm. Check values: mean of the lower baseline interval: 34.8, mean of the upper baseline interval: 35.1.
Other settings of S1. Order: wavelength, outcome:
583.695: 36.24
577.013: 32.6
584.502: 35.94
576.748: 34.33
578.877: 32.35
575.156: 34.3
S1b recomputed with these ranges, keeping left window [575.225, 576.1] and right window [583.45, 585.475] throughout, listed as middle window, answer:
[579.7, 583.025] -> -0.066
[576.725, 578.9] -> 0.088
